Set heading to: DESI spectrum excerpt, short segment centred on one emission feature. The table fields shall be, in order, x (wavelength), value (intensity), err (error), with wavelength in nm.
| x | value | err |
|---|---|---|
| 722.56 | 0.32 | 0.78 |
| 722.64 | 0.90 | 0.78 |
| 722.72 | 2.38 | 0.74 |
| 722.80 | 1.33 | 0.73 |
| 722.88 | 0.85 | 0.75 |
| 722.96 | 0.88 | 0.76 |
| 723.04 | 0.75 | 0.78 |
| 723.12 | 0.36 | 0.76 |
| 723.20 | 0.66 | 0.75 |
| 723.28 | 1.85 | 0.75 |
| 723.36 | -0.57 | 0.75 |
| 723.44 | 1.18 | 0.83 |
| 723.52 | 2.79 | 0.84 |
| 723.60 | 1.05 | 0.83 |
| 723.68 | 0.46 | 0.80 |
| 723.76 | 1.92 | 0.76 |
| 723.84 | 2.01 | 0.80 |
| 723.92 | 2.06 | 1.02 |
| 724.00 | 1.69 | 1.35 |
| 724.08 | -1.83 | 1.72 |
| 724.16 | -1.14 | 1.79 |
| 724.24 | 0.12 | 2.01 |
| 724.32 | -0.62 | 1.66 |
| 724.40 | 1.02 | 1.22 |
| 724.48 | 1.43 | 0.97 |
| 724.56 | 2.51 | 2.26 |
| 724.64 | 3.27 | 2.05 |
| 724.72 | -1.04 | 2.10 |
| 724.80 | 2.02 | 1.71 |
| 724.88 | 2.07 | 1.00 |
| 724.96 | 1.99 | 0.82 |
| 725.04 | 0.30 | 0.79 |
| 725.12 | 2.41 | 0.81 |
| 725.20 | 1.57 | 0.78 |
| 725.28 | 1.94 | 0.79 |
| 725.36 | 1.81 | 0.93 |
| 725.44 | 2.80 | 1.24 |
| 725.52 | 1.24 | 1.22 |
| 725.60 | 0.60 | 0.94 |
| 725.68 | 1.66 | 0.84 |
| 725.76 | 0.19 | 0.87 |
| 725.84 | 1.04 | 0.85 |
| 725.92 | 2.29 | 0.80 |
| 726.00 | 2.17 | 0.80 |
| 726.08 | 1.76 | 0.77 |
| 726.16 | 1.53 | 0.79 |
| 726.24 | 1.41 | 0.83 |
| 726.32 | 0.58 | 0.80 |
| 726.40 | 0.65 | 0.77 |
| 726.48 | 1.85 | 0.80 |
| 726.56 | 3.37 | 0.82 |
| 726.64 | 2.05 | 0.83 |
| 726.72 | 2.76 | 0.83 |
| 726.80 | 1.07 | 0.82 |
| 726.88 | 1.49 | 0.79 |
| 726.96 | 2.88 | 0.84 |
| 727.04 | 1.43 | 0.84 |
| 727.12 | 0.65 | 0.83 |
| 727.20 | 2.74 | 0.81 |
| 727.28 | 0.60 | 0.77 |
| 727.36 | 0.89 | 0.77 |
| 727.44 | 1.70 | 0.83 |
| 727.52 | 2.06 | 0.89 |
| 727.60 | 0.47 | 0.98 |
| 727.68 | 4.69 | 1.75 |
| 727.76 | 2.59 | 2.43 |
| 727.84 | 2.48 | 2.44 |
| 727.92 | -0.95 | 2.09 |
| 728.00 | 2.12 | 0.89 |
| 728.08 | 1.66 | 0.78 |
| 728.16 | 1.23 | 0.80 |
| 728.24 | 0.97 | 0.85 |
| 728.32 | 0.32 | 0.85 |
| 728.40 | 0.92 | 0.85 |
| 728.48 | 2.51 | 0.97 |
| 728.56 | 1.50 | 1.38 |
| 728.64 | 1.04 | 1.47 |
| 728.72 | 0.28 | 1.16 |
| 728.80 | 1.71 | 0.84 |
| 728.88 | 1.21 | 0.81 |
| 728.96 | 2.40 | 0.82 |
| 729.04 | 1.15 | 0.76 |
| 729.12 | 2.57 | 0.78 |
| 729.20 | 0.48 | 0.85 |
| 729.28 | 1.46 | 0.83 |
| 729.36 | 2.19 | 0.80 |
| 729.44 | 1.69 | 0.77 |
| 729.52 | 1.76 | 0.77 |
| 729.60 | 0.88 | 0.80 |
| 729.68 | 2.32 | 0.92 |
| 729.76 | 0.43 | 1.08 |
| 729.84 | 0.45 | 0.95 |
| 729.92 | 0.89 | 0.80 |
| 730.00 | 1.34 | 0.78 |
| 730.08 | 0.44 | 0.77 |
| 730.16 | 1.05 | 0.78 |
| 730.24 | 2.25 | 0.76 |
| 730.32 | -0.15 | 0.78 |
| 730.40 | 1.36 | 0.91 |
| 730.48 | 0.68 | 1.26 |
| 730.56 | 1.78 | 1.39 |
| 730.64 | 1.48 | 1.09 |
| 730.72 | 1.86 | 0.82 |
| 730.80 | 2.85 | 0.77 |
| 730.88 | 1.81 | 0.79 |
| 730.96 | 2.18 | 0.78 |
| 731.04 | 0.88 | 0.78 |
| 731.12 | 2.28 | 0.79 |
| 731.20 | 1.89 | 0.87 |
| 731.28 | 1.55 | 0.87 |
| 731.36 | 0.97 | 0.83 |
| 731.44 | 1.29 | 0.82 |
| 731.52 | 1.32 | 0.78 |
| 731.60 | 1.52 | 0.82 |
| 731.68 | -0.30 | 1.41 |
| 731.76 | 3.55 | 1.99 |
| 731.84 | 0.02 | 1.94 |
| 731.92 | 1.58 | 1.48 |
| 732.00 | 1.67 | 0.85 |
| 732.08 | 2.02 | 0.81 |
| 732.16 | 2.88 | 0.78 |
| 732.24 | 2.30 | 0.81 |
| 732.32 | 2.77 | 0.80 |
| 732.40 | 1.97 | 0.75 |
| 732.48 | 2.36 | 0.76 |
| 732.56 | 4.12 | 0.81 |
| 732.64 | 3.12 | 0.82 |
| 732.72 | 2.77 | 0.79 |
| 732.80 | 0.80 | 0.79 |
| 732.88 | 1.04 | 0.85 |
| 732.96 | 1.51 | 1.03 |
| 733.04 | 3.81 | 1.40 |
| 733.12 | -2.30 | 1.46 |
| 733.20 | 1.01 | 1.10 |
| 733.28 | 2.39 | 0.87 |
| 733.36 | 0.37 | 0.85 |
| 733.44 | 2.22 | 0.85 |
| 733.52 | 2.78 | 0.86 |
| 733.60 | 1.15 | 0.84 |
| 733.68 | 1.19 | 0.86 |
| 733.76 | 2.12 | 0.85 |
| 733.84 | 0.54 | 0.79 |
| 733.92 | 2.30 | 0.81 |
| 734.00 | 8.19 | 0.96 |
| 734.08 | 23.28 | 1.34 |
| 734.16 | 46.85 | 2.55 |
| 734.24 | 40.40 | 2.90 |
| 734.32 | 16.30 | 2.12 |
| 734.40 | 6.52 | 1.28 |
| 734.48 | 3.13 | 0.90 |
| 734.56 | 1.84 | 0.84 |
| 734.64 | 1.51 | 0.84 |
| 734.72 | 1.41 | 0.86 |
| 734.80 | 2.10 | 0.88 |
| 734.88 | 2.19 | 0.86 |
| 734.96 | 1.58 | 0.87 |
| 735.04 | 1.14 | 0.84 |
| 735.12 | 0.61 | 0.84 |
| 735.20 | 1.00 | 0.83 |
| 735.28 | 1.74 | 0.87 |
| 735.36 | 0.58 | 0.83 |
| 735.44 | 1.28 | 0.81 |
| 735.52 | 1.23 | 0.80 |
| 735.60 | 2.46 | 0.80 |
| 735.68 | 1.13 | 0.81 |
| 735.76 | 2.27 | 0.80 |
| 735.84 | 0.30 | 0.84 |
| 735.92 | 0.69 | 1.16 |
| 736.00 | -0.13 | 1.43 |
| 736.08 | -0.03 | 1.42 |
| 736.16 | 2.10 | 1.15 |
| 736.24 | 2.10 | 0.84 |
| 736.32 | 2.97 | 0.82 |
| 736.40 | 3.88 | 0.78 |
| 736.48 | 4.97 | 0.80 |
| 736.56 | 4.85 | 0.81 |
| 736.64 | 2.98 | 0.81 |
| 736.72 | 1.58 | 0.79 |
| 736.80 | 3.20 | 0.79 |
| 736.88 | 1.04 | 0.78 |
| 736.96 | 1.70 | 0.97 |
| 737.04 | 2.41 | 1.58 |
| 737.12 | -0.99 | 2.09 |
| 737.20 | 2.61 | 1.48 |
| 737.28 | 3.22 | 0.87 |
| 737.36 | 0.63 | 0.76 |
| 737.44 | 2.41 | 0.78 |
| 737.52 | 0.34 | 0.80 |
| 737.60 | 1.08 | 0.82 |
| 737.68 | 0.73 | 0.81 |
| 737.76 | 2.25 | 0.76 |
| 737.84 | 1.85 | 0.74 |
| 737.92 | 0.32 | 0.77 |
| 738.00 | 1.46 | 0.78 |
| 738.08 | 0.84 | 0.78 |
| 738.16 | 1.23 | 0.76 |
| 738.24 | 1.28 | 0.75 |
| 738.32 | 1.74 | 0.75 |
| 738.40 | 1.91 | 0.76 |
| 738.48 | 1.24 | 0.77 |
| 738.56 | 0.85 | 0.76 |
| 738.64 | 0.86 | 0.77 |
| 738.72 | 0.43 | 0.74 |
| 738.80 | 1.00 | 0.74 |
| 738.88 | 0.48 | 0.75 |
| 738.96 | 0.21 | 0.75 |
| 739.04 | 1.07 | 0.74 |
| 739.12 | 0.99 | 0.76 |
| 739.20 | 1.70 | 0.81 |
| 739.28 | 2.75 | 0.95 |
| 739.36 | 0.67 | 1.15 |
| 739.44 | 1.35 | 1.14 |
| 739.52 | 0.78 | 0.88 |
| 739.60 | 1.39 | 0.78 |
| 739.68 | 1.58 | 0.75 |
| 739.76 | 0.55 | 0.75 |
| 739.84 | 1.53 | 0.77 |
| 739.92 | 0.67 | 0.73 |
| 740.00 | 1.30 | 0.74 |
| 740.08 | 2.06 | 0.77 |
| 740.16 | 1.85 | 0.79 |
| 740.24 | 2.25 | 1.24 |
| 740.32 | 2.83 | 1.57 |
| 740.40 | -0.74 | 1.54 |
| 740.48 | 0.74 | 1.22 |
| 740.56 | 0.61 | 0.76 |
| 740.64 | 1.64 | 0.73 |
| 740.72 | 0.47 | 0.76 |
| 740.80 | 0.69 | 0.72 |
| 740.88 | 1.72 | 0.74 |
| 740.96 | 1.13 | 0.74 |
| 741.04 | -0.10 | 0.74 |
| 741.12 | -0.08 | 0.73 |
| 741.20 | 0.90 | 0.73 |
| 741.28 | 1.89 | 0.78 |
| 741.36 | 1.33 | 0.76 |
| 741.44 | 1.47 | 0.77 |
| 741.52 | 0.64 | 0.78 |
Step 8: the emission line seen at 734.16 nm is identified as Halpha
